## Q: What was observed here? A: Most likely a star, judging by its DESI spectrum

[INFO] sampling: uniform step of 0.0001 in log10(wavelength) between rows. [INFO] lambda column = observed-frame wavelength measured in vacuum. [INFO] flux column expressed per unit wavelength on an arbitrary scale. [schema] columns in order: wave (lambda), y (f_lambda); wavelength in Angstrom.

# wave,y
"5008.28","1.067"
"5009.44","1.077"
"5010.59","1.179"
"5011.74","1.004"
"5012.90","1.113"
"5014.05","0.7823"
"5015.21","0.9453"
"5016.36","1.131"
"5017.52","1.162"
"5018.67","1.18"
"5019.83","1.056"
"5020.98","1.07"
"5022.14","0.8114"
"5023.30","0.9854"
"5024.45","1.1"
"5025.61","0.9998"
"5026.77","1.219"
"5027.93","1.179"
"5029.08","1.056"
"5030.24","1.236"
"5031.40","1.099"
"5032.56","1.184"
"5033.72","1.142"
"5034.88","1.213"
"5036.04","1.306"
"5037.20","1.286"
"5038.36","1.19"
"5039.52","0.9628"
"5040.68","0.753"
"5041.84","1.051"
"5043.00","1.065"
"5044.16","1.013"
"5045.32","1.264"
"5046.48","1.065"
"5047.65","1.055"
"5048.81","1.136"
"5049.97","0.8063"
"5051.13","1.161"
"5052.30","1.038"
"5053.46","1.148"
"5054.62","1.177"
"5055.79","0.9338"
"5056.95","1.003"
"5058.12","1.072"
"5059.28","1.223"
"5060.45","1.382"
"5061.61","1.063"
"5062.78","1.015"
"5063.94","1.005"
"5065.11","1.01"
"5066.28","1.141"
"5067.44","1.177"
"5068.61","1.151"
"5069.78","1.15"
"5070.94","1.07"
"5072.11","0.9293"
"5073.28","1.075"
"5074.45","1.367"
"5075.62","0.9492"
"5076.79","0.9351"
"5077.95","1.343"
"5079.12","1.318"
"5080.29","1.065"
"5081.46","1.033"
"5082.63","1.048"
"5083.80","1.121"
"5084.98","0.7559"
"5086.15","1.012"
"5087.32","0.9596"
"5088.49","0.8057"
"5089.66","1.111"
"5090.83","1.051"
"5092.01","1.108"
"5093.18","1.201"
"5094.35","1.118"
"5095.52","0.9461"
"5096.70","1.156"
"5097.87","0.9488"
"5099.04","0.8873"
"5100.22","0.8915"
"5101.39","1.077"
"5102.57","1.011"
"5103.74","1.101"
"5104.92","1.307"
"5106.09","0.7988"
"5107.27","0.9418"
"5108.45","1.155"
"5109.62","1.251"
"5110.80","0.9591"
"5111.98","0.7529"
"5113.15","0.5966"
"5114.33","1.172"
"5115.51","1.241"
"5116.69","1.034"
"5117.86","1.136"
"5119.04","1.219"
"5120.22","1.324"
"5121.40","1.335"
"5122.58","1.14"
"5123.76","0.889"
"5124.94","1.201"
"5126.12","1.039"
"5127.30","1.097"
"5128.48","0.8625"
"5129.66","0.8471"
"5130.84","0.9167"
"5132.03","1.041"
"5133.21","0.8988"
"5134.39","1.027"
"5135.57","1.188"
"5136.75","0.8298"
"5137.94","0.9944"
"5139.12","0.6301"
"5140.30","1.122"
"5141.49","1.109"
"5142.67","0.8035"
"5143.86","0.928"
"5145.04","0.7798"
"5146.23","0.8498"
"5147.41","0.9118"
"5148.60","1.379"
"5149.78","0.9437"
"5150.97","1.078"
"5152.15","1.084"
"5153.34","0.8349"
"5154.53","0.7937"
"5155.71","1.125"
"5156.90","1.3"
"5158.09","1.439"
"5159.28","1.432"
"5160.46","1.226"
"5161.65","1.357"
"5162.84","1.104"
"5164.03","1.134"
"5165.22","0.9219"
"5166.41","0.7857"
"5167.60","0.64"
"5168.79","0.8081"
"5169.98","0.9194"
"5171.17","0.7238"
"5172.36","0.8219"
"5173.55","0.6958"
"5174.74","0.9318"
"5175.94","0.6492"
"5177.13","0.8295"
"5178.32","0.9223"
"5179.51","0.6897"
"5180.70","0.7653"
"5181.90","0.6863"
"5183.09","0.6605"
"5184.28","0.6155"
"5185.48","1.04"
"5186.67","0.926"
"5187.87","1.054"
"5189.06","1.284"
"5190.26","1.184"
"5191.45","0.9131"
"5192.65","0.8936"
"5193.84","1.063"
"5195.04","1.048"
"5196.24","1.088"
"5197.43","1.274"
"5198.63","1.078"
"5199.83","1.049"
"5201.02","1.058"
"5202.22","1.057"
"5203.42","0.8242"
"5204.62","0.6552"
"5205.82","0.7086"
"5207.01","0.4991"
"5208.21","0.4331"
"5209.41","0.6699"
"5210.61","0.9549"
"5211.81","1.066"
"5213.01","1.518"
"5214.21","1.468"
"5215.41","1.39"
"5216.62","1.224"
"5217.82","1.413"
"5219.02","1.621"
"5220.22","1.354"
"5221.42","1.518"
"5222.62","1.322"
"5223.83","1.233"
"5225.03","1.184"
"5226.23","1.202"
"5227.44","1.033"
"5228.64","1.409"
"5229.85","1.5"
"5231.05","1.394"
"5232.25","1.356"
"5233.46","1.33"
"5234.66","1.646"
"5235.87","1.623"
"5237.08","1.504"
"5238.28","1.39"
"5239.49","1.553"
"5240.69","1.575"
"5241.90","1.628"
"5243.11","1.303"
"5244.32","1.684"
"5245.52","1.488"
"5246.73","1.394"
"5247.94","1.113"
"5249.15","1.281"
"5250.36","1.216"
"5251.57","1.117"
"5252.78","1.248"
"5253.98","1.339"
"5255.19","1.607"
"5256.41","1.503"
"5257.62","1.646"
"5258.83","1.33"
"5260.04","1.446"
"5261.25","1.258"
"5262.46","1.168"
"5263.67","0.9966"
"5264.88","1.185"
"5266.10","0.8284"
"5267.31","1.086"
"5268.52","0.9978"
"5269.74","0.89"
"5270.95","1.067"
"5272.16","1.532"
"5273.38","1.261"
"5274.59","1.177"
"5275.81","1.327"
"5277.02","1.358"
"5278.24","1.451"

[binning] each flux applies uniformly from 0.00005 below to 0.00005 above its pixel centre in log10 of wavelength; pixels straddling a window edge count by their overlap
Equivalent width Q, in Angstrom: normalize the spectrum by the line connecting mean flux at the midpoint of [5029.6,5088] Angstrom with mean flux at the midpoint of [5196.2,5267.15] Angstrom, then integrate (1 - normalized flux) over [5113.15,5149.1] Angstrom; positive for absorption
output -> 4.2 Angstrom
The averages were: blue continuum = 1.09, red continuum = 1.25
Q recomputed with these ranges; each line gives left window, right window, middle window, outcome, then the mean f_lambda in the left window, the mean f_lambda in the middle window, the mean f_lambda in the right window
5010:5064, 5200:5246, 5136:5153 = 3.2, 1.09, 0.96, 1.26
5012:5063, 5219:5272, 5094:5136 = 4.9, 1.09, 1.04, 1.33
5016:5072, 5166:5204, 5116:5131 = -1.5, 1.1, 1.09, 0.906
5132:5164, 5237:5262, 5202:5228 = 3.7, 1.05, 1.11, 1.41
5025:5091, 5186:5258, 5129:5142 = 2.2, 1.09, 0.962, 1.23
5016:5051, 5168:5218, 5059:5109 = -1.1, 1.09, 1.07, 0.937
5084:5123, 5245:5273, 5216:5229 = -1.3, 1.05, 1.32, 1.25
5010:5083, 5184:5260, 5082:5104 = 2.2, 1.09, 1.02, 1.23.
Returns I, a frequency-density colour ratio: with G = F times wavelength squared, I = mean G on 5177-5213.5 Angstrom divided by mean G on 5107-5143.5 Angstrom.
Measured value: 0.92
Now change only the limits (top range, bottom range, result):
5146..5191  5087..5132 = 0.94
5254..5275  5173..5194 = 1.46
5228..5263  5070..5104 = 1.44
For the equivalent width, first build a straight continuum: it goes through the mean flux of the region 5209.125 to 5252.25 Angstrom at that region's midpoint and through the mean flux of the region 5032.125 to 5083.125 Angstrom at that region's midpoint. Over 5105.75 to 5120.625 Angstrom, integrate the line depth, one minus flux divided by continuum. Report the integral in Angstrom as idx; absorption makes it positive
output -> 1.7 Angstrom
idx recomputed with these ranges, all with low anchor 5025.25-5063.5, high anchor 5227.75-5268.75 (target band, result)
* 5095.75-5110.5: 1.7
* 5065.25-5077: 0.4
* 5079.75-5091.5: 1.6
